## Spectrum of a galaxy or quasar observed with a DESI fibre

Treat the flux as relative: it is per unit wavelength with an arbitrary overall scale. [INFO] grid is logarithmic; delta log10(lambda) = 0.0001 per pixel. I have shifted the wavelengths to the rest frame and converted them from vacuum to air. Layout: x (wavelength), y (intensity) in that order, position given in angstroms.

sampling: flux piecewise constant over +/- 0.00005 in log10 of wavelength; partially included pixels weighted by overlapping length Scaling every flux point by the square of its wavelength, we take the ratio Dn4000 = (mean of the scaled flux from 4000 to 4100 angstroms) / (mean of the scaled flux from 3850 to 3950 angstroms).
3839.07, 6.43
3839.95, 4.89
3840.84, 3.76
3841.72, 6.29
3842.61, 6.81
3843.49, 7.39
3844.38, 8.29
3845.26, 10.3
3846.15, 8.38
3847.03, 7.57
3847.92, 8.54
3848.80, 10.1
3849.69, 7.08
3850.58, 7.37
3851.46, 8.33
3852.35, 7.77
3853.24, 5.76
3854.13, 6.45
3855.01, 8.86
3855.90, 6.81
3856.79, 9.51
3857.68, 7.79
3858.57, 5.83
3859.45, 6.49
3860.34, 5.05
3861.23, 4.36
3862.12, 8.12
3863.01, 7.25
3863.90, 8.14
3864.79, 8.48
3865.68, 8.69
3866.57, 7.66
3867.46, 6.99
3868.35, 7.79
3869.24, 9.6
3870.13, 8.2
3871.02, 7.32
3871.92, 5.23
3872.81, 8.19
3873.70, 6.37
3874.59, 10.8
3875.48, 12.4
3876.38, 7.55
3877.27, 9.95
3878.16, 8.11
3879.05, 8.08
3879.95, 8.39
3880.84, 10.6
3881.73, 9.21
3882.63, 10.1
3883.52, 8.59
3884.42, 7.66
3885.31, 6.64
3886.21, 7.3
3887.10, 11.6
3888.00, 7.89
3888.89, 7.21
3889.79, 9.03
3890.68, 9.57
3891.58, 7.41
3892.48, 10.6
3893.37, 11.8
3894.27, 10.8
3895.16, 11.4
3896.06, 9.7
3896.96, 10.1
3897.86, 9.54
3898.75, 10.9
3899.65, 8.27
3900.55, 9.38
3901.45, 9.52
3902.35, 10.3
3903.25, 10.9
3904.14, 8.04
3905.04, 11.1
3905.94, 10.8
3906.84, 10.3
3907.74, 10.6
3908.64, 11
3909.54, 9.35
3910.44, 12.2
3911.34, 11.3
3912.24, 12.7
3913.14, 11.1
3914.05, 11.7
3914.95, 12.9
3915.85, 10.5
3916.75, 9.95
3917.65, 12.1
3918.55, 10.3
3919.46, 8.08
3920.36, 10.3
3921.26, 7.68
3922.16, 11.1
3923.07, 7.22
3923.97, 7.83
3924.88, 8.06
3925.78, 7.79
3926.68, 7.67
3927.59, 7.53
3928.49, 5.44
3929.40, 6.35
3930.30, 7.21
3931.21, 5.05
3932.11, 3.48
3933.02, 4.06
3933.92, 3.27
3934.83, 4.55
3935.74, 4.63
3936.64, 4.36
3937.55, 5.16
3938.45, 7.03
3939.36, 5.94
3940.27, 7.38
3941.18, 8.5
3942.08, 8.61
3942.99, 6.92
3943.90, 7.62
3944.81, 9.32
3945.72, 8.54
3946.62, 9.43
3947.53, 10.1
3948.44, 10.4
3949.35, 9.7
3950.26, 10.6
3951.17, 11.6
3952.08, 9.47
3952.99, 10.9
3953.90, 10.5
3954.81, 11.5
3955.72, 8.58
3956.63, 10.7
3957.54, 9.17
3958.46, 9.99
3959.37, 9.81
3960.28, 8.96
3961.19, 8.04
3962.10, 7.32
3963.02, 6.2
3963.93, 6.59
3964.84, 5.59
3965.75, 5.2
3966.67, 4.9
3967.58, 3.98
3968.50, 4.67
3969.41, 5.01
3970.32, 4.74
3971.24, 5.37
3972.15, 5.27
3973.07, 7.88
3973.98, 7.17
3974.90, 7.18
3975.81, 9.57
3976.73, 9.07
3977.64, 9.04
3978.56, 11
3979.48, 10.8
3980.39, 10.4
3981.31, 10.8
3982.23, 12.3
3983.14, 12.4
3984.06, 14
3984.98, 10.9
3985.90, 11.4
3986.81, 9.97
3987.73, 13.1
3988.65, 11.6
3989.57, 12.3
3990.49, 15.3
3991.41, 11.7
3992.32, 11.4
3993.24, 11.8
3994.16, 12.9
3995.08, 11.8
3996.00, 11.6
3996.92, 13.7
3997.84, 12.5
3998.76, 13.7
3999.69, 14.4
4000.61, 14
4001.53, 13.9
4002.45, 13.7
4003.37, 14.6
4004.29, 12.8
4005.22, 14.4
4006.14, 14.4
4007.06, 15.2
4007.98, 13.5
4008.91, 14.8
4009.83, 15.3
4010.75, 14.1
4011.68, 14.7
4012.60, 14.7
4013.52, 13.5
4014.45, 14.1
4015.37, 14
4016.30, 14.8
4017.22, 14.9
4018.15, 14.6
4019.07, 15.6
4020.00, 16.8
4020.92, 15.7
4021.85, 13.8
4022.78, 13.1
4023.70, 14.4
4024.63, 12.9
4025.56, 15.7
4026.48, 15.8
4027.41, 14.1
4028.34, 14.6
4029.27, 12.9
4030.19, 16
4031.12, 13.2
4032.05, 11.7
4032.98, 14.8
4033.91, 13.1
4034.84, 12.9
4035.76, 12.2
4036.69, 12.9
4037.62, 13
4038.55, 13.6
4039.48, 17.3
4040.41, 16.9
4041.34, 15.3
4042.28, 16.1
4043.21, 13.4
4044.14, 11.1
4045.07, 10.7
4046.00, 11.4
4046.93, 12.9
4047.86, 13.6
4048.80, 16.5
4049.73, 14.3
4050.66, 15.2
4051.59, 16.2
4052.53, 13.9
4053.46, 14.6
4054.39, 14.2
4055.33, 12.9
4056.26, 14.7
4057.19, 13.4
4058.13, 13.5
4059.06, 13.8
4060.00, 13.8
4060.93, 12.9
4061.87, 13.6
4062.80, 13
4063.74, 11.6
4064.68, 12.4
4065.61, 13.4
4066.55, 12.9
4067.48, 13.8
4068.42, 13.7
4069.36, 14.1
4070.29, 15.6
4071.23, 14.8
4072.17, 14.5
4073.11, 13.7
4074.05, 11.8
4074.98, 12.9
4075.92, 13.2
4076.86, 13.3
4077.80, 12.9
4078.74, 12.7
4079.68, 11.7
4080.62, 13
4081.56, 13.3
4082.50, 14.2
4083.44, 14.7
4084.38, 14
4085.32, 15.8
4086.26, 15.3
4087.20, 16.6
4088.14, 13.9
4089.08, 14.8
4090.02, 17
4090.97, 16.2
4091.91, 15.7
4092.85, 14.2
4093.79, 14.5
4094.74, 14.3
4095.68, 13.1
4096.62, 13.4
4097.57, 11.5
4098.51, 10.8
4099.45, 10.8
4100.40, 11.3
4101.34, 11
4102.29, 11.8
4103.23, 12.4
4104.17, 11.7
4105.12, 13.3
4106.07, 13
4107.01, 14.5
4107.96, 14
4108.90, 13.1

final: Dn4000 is 1.78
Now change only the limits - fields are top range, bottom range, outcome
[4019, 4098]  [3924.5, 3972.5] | 2.01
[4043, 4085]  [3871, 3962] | 1.63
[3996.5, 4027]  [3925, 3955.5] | 1.95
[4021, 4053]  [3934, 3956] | 1.76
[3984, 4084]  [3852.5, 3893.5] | 1.82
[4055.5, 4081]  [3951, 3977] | 1.83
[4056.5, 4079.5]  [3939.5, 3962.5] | 1.52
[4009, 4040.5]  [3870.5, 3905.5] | 1.67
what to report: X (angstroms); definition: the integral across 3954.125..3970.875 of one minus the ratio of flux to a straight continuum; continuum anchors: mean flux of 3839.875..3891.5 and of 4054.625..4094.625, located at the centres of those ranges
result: 5.3 angstroms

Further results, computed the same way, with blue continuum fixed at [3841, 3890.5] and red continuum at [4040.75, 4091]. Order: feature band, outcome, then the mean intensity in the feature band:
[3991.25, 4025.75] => -5.0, 13.9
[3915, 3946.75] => 7.8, 7.45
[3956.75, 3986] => 7.5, 8.26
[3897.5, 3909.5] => -1.2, 10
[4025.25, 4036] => -0.9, 13.9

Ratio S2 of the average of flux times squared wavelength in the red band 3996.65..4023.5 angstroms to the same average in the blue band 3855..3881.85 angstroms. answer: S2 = 1.93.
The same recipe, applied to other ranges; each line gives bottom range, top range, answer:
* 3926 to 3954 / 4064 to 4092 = 2.02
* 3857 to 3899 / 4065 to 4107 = 1.77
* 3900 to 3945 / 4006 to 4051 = 1.77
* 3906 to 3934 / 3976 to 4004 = 1.41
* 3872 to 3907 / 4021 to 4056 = 1.62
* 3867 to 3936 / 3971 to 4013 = 1.42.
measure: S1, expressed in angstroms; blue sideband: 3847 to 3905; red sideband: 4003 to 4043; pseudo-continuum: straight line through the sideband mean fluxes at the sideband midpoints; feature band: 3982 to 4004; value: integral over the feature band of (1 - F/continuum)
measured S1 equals 0.8 angstroms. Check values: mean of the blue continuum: 8.51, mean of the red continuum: 14.4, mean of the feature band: 12.7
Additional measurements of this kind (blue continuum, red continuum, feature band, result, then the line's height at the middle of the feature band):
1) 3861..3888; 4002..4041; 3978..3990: 1.13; 12.8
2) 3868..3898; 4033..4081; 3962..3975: 6.39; 11.3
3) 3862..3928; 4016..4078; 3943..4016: 7.92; 11.9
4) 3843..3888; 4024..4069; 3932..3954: 5.97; 10.5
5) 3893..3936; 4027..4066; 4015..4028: -1.88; 12.9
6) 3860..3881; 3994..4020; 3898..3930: 0.64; 9.96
